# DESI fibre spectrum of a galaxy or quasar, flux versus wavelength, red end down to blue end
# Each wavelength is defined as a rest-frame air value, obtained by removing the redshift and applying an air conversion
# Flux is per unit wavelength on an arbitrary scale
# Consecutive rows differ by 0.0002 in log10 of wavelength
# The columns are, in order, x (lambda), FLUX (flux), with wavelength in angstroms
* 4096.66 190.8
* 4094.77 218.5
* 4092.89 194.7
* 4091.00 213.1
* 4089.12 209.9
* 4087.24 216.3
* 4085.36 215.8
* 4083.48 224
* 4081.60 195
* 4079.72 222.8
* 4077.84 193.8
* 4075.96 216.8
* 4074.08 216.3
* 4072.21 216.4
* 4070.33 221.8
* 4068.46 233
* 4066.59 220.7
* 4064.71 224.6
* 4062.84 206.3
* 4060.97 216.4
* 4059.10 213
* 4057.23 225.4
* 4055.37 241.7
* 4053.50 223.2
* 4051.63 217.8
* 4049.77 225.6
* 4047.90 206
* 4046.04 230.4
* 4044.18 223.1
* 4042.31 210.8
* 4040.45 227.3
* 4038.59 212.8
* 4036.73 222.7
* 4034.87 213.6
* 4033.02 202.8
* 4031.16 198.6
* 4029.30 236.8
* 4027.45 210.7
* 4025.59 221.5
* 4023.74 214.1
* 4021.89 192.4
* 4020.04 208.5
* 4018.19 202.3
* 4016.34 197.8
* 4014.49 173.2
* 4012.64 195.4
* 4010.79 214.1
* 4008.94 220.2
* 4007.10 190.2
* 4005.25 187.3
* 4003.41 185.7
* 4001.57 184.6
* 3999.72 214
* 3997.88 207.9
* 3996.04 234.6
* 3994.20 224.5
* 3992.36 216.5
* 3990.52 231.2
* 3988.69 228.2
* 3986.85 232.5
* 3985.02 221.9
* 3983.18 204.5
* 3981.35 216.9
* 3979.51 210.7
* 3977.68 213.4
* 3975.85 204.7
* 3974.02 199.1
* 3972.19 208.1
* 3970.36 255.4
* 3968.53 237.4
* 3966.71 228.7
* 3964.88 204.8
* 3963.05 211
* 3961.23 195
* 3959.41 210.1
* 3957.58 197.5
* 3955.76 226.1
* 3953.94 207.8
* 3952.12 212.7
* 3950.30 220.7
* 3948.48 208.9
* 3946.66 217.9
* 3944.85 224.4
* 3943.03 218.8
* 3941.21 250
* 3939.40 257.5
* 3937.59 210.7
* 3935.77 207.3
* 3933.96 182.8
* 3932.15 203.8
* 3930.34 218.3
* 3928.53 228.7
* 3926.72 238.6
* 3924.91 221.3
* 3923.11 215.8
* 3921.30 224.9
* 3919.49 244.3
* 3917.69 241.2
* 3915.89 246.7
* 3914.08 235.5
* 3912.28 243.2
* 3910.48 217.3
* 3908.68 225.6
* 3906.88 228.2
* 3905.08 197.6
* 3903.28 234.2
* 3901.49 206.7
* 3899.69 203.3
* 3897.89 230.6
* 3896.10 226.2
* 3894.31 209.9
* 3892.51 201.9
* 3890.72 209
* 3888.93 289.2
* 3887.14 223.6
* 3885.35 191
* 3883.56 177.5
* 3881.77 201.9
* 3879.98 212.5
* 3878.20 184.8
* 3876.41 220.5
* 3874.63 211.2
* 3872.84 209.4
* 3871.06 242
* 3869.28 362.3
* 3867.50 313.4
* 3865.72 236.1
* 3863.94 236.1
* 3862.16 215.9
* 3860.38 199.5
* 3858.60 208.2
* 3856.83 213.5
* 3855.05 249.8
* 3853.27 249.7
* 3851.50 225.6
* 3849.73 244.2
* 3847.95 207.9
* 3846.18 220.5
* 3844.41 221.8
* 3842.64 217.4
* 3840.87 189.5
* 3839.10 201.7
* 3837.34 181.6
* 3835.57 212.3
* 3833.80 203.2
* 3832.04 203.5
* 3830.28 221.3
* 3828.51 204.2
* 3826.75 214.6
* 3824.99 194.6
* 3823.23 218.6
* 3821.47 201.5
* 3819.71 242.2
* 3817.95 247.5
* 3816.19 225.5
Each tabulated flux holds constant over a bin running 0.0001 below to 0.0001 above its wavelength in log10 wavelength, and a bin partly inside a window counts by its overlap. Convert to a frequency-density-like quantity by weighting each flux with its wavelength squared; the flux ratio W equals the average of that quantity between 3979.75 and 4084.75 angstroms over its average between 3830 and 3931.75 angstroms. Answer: 1.03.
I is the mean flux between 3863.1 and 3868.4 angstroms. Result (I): 262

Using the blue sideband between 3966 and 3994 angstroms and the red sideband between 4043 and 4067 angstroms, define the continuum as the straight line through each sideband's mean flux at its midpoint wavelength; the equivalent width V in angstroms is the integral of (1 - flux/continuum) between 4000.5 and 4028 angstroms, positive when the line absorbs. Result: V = 2.6 angstroms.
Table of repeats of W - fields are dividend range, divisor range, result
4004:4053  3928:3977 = 1.01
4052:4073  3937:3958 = 1.06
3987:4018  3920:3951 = 0.97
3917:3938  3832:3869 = 1.02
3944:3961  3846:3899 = 0.98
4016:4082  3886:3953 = 1.03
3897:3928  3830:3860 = 1.09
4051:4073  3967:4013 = 1.07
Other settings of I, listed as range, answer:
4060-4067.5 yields 217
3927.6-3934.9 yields 209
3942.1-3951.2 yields 218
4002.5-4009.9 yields 196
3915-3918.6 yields 245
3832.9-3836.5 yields 207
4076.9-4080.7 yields 208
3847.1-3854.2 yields 232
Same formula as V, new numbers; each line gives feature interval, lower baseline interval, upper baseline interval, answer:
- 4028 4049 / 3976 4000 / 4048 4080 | 0.2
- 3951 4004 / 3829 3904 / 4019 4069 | 1.0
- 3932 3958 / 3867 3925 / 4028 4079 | 0.8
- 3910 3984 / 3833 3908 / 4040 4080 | 0.3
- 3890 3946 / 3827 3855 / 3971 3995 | -1.8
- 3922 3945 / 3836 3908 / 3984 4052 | -0.3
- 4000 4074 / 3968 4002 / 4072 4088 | 1.1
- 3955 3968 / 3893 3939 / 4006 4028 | 0.1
